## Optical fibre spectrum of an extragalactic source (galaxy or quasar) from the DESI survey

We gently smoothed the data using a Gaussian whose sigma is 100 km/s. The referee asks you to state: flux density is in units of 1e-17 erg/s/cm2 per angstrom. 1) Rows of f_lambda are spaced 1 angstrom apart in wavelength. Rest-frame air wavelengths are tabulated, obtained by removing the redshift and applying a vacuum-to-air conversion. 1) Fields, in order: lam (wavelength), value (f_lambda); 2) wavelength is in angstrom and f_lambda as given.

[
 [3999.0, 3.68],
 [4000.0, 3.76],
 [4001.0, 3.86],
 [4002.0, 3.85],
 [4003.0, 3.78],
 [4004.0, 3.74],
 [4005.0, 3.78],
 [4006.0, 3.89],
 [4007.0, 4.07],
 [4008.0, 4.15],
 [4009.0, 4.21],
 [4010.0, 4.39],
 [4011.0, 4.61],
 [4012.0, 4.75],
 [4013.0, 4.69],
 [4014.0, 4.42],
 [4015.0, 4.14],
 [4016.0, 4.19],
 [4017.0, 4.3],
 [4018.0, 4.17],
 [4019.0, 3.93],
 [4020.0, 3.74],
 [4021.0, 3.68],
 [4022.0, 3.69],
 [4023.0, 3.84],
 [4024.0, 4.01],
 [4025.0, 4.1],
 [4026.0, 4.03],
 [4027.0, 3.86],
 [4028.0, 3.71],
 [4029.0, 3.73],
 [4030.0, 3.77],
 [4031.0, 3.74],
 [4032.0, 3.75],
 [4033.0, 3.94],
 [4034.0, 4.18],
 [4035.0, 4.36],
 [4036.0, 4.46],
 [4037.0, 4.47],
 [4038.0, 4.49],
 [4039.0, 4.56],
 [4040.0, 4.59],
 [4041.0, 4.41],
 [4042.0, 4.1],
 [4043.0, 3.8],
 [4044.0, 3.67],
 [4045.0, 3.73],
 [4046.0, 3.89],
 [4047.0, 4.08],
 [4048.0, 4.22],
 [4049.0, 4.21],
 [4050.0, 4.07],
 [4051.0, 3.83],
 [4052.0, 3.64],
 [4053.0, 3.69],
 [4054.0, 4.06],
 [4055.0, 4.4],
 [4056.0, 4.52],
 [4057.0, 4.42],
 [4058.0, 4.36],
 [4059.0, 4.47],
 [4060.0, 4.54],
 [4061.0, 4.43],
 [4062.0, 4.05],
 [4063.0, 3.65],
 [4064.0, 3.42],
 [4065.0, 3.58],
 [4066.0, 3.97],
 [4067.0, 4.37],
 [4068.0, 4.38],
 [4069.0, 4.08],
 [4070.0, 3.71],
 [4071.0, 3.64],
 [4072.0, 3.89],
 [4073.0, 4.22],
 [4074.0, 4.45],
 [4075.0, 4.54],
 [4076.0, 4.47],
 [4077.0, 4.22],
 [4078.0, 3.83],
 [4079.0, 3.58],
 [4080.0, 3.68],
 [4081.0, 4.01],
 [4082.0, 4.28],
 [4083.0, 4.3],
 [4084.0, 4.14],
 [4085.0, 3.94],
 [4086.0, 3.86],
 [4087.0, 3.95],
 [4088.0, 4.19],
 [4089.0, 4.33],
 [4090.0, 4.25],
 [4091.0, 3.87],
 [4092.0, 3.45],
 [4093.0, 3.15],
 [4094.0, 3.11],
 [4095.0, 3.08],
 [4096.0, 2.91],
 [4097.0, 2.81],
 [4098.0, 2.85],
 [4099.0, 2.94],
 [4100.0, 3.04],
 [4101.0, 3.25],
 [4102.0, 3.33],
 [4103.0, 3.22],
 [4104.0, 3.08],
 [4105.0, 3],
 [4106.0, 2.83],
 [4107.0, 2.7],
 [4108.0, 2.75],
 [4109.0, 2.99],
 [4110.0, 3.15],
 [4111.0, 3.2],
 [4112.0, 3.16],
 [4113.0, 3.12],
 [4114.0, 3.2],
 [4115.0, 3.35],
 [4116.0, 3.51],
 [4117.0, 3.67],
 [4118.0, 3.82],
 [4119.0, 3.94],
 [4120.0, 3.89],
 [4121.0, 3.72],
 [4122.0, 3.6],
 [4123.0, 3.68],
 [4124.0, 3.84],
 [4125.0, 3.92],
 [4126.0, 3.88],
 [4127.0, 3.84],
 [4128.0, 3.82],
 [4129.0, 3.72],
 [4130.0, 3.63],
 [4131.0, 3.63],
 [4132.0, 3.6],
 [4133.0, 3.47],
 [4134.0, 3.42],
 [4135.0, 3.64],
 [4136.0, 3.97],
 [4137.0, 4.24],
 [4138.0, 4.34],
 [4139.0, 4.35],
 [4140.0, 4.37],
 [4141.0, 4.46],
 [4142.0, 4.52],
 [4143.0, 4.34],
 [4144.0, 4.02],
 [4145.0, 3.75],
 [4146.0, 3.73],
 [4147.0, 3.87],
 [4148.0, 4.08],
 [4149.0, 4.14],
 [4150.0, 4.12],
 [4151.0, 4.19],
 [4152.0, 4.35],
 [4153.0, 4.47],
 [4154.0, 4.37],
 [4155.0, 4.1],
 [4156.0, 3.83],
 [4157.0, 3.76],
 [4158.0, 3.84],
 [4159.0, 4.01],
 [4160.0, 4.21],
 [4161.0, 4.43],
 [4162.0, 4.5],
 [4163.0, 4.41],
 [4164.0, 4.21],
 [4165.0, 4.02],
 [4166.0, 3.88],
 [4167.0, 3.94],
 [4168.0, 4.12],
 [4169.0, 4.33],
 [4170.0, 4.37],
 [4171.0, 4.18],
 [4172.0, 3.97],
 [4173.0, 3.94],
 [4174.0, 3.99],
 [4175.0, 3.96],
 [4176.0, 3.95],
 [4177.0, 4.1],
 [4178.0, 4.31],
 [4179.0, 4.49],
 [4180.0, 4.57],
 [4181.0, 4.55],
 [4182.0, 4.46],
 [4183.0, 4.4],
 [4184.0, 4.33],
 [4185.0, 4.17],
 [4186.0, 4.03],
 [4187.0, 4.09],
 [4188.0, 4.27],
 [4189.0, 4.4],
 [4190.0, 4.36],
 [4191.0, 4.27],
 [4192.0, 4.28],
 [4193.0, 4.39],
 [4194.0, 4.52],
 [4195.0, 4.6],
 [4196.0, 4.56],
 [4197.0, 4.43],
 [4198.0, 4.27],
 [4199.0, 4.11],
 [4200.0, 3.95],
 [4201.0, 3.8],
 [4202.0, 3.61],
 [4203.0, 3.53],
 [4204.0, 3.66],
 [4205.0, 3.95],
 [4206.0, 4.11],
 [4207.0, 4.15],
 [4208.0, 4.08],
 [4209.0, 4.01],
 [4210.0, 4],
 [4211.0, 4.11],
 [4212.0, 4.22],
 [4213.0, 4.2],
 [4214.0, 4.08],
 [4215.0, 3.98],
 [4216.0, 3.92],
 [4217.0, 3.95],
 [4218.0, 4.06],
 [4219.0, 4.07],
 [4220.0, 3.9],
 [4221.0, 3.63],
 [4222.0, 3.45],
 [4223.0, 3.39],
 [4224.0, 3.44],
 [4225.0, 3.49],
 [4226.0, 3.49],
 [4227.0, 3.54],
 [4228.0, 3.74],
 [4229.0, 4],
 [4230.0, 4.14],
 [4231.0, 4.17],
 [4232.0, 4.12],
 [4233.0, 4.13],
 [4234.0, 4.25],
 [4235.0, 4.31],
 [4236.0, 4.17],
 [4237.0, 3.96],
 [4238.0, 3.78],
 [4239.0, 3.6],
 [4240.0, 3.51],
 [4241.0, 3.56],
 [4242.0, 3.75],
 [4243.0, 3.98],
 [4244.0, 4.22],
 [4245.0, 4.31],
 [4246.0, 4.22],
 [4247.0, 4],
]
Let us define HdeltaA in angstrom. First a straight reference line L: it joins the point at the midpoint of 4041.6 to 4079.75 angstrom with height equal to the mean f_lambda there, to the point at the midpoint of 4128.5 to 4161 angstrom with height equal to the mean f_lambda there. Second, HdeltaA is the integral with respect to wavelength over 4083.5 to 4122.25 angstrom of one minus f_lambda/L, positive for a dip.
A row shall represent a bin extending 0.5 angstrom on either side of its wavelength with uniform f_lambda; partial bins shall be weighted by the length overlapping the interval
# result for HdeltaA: 6.2 angstrom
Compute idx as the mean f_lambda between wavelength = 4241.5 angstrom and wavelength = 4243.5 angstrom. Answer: 3.87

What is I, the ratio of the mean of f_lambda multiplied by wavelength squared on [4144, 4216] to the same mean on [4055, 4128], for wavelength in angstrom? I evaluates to 1.2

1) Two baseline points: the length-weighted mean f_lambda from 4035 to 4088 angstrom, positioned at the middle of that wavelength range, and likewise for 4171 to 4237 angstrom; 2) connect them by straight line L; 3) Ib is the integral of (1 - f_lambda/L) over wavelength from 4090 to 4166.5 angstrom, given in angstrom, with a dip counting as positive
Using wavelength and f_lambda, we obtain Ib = 7.3 angstrom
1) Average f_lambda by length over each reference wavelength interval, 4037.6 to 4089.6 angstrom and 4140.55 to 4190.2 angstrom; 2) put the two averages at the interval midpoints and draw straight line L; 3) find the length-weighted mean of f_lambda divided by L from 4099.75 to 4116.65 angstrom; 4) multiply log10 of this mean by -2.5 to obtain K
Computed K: 0.31 mag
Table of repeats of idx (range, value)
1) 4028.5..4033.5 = 3.79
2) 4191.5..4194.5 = 4.4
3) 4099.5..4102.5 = 3.21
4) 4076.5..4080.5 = 3.83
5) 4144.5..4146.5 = 3.74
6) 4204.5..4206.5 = 4.03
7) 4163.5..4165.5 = 4.12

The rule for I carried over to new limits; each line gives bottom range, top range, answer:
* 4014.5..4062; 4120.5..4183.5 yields 1.05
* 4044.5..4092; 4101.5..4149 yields 0.92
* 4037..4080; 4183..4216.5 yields 1.08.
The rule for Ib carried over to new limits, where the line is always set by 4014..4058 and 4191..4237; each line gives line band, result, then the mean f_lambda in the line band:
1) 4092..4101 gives 2.3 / 3.03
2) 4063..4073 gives 0.4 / 3.9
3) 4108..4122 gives 2.1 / 3.42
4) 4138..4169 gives -1.0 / 4.15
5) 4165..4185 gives -0.9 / 4.2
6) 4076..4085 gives 0.0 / 4.03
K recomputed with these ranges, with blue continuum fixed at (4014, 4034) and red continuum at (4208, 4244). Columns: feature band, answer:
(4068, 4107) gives 0.072 mag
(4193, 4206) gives -0.053 mag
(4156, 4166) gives -0.059 mag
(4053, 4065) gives -0.064 mag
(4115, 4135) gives 0.059 mag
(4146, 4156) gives -0.064 mag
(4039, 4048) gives -0.040 mag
